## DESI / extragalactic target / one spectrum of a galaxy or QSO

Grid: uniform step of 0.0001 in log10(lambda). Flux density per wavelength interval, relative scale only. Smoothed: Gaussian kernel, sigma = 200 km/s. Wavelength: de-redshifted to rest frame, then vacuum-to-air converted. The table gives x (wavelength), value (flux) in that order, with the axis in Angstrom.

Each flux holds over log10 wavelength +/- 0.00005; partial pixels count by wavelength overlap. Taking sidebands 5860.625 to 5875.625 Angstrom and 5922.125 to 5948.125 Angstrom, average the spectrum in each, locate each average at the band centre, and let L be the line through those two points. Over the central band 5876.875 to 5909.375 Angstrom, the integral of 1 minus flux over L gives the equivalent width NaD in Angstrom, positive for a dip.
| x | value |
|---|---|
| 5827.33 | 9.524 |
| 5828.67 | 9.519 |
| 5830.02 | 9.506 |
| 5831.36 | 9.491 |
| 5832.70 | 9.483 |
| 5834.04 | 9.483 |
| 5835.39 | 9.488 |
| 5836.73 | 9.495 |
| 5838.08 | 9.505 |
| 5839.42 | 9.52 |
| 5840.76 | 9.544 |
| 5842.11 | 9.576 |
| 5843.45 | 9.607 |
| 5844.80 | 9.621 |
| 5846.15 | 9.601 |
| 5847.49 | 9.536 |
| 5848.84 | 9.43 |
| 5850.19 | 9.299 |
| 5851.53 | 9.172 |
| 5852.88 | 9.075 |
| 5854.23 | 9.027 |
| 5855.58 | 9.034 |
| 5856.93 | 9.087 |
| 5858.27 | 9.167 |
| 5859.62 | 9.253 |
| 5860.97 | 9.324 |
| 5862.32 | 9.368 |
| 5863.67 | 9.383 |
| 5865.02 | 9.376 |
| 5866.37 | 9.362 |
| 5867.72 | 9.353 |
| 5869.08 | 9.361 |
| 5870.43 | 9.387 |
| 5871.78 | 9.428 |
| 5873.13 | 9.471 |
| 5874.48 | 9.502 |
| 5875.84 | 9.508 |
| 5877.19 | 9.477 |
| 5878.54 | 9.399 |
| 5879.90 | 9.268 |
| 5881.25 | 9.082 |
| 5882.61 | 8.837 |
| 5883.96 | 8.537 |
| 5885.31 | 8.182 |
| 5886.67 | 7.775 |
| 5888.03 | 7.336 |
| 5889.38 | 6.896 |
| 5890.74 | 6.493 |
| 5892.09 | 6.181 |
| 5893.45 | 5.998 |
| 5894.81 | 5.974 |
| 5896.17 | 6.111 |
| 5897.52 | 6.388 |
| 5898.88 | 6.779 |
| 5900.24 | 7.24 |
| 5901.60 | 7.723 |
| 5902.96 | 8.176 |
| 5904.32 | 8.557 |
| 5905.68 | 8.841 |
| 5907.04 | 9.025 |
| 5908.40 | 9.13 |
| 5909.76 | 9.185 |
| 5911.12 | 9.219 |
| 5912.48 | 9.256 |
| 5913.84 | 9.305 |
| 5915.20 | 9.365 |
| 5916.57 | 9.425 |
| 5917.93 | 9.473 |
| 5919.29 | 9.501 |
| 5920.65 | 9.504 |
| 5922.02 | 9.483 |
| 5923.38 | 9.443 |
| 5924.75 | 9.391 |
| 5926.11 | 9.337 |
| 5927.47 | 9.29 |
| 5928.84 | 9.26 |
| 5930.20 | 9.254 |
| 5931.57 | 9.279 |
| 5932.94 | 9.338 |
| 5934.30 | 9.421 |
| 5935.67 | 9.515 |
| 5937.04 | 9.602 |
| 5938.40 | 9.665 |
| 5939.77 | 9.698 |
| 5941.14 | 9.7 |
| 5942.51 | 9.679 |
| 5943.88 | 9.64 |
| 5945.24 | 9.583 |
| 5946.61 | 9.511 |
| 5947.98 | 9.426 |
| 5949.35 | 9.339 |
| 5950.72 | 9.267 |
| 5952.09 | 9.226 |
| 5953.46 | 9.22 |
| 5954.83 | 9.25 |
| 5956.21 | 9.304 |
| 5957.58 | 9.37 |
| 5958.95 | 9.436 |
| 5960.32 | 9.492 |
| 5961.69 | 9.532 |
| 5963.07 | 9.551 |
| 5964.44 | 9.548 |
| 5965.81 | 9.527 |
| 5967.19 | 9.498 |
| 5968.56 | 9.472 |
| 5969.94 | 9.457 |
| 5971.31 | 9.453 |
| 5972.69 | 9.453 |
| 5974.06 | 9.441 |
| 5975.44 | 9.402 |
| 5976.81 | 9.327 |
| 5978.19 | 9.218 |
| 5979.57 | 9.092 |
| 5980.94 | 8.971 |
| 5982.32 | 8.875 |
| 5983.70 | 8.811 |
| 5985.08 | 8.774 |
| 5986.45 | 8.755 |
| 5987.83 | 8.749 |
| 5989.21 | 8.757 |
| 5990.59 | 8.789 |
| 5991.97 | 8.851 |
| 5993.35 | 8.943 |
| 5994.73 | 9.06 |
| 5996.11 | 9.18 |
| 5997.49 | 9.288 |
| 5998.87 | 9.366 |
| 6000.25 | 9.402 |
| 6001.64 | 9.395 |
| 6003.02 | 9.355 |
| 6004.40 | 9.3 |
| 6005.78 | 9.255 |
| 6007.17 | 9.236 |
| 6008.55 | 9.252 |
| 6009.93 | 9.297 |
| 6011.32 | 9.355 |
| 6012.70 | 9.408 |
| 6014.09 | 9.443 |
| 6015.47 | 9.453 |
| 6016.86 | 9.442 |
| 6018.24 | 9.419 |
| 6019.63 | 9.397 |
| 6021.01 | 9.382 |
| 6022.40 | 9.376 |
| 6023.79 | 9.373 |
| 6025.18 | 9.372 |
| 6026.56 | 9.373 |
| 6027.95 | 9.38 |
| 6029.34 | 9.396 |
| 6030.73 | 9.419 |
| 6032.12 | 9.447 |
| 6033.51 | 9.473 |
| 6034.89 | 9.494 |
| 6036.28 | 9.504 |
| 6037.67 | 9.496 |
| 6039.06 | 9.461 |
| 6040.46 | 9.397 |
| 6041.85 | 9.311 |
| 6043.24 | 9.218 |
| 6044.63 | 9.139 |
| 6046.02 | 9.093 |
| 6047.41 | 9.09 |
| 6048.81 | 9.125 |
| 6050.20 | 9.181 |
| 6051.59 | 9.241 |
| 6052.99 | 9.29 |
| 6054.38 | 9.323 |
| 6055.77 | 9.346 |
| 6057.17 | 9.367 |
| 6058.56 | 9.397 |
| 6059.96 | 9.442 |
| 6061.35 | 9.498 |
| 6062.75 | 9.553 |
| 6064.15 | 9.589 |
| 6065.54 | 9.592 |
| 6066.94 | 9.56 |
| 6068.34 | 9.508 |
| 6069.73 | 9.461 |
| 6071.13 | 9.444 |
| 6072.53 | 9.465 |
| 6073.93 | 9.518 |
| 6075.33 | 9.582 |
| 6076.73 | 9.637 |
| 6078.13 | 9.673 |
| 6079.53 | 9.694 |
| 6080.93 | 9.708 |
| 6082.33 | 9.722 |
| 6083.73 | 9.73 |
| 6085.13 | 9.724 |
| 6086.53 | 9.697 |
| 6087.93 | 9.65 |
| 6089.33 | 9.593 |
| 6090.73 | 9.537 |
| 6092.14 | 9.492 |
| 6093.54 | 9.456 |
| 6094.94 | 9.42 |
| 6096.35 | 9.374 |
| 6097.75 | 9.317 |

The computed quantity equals 5.60 Angstrom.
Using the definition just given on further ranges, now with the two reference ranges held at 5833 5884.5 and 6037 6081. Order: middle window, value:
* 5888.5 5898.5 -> 3.2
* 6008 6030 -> 0.0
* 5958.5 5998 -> 0.8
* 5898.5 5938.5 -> 1.2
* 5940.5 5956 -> -0.1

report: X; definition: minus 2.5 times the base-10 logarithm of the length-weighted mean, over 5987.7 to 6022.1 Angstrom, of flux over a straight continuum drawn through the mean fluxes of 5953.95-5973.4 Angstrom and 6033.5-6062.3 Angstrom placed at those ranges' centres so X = 0.017 mag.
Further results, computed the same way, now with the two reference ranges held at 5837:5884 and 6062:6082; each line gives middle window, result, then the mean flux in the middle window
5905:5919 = 0.02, 9.23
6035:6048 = 0.03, 9.31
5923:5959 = 0.00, 9.42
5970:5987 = 0.04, 9.15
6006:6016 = 0.02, 9.34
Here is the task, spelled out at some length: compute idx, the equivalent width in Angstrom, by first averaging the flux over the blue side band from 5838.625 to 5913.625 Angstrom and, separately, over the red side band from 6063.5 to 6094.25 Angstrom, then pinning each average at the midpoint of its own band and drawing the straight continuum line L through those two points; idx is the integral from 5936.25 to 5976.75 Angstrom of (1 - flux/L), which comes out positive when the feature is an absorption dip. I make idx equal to -1.91 Angstrom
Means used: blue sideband 8.68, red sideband 9.59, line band 9.47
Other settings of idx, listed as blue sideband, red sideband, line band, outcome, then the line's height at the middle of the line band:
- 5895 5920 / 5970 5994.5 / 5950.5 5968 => -1.1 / 8.86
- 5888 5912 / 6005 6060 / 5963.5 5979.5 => -1.7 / 8.51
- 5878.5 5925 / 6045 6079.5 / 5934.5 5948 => -1.7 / 8.56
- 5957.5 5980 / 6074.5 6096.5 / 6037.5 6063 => 0.7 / 9.56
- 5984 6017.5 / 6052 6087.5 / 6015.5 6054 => 0.0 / 9.35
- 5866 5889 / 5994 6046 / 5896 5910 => 1.7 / 9.05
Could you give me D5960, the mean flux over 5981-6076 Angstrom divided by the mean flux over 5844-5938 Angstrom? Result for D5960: 1.05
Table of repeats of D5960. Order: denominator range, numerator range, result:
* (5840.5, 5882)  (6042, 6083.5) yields 1.01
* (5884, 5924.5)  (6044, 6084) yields 1.16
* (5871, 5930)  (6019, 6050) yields 1.10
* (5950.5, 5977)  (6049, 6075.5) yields 1.00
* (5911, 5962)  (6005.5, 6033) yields 0.99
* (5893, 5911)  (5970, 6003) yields 1.18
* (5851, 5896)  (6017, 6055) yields 1.08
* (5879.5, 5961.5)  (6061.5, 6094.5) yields 1.09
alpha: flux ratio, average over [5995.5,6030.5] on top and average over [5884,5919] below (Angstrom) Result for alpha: 1.18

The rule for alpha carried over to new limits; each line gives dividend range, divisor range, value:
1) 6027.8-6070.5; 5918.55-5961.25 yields 0.99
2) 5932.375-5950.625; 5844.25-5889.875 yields 1.05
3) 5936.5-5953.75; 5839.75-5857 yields 1.02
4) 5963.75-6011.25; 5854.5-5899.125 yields 1.09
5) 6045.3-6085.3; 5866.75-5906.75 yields 1.16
